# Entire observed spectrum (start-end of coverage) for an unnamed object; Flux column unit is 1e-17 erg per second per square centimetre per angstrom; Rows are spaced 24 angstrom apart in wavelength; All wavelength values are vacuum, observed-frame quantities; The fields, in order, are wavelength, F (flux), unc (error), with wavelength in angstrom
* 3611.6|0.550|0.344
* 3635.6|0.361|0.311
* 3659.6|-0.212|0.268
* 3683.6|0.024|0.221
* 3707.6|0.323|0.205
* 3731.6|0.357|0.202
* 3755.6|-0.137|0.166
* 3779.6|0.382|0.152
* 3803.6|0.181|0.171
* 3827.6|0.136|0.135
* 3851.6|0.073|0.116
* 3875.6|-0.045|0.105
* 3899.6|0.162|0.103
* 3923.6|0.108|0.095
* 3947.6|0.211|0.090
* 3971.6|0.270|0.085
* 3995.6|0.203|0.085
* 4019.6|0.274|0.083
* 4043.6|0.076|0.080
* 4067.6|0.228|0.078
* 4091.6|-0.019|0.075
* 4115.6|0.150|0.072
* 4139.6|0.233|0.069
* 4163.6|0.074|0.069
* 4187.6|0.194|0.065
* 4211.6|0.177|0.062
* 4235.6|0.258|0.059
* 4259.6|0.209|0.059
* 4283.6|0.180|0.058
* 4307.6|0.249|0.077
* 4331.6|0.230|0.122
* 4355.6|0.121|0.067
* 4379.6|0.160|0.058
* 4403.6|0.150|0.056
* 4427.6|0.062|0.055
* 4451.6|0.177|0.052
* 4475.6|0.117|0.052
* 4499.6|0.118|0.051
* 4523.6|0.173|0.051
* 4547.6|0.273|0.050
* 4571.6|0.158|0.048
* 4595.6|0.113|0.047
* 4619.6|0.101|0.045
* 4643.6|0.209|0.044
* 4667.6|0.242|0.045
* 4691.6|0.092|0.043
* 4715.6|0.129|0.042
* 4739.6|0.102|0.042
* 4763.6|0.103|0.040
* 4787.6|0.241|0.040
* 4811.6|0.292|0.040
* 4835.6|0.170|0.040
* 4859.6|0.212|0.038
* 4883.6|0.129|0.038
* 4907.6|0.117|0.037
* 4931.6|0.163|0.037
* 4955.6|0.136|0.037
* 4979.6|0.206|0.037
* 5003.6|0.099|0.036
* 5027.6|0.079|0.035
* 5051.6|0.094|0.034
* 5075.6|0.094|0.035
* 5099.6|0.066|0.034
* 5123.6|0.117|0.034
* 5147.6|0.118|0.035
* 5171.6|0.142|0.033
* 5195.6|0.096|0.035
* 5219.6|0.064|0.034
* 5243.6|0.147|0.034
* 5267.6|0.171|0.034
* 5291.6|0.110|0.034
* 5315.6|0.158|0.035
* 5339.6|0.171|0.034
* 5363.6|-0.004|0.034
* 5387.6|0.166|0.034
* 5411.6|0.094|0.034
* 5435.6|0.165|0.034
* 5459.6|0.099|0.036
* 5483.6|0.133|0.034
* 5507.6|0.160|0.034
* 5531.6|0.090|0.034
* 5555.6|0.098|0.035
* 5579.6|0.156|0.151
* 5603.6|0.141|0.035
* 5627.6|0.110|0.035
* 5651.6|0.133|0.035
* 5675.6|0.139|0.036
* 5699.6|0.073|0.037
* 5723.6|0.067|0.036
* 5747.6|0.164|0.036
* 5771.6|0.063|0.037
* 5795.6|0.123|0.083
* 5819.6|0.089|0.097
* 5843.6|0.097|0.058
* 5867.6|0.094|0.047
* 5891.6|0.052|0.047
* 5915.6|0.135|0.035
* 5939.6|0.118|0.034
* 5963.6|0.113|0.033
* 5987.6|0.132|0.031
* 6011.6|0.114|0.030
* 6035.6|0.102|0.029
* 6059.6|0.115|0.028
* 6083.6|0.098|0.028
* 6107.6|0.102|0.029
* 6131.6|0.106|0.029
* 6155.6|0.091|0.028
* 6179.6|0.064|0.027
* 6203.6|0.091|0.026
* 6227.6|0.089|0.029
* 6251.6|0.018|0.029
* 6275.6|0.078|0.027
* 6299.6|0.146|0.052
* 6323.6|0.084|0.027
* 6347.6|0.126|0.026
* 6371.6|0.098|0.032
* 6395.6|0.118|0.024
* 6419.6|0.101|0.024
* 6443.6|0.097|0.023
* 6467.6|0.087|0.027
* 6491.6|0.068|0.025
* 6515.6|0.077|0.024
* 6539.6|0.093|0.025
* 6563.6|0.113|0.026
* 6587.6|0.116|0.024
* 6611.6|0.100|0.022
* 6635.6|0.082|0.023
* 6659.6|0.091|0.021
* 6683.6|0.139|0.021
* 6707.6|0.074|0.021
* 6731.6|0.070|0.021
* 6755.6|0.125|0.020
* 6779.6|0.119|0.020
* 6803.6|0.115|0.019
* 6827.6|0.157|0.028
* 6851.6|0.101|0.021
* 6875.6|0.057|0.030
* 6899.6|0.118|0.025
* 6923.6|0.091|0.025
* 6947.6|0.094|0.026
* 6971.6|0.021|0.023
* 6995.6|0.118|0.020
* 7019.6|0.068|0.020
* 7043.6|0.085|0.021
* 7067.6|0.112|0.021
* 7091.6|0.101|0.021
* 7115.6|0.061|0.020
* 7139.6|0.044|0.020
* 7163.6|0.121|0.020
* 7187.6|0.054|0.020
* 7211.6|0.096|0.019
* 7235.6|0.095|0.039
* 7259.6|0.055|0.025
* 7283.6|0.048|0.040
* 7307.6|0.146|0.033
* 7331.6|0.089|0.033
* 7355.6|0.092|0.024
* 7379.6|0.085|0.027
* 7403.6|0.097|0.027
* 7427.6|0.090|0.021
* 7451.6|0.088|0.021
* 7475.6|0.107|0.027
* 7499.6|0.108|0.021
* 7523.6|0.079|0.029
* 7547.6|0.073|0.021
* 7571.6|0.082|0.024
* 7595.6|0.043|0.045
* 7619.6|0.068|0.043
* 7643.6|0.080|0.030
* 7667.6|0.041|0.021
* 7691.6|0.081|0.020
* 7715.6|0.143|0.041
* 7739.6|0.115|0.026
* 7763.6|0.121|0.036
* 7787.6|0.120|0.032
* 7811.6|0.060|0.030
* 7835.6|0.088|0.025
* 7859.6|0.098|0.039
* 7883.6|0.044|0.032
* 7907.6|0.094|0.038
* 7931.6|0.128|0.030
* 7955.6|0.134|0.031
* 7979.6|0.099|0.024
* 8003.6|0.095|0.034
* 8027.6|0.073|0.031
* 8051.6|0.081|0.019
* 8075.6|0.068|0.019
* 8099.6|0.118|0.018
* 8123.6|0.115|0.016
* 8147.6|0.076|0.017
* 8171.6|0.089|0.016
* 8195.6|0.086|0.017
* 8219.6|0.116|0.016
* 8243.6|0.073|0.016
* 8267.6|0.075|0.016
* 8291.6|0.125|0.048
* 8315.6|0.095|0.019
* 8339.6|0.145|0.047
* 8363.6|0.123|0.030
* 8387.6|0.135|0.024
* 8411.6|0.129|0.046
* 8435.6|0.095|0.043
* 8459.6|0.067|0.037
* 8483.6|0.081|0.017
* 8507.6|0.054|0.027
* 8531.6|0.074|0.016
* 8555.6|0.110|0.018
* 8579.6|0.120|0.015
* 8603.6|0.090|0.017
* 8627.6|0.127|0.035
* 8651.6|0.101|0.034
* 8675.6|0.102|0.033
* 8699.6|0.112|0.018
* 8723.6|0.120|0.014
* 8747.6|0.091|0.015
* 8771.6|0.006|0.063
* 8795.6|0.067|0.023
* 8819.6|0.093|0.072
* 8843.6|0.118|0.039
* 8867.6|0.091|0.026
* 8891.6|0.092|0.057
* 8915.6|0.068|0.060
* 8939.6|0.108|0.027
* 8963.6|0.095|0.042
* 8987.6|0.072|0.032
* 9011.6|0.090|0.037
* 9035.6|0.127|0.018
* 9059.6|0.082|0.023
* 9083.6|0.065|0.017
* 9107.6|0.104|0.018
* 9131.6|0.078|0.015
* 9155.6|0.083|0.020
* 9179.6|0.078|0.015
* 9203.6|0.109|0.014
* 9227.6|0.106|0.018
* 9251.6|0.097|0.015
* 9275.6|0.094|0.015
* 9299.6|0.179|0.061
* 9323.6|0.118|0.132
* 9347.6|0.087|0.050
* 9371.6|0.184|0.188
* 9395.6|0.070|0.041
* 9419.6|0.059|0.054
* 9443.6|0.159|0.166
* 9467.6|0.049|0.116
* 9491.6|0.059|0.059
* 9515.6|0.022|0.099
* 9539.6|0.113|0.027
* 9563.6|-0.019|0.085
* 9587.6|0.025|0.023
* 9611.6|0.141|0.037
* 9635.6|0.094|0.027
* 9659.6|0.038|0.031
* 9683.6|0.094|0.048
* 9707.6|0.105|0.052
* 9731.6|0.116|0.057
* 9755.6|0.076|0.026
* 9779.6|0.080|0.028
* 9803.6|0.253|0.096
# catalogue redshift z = 1.545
